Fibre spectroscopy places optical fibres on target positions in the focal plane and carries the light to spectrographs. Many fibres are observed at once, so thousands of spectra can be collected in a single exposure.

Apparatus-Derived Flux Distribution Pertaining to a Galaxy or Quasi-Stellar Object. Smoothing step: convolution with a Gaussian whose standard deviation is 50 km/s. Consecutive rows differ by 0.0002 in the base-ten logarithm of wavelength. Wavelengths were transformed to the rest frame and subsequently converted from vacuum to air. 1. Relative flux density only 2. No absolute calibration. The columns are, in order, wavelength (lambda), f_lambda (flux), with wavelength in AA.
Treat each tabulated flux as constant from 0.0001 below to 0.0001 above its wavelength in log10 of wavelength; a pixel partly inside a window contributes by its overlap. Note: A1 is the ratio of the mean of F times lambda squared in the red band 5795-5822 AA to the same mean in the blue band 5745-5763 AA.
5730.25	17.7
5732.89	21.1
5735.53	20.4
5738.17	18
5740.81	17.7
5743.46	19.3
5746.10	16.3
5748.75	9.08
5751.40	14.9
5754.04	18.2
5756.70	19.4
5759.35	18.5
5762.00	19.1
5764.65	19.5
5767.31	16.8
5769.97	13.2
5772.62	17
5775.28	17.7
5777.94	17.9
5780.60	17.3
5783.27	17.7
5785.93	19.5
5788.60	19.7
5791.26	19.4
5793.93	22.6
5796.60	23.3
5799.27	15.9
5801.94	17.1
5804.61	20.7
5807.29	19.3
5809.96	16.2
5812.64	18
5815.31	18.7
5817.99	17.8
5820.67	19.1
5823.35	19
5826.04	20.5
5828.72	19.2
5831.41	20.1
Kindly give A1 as 1.15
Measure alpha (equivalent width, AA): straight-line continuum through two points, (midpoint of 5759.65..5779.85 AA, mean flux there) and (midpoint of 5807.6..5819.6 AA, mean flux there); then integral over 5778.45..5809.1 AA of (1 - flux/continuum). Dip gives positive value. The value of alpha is -2.8 AA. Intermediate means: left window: 17.4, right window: 17.9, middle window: 19.2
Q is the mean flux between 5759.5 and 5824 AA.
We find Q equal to 18.4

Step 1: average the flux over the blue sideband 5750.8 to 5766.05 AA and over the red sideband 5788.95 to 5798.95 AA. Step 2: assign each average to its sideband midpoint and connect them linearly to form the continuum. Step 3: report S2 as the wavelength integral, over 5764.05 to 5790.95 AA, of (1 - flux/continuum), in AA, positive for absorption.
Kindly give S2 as 2.9 AA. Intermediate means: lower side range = 18.4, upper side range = 21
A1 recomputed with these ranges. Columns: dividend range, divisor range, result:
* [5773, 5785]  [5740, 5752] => 1.16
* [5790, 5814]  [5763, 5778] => 1.14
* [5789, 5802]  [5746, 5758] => 1.31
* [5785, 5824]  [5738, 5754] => 1.22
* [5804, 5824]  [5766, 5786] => 1.10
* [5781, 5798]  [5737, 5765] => 1.19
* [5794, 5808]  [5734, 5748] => 1.11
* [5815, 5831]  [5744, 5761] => 1.20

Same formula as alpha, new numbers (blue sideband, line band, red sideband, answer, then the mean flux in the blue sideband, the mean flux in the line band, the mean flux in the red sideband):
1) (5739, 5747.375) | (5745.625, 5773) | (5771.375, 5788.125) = 2.0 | 17.8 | 16.5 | 17.9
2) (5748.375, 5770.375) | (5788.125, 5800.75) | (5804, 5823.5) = -1.6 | 17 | 20.2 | 18.5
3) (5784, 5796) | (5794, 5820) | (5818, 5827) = 1.3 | 20.4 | 18.8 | 19.2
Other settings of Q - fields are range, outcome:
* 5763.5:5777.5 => 16.9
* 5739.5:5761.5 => 16.8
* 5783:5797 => 20.4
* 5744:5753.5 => 14.3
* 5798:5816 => 18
